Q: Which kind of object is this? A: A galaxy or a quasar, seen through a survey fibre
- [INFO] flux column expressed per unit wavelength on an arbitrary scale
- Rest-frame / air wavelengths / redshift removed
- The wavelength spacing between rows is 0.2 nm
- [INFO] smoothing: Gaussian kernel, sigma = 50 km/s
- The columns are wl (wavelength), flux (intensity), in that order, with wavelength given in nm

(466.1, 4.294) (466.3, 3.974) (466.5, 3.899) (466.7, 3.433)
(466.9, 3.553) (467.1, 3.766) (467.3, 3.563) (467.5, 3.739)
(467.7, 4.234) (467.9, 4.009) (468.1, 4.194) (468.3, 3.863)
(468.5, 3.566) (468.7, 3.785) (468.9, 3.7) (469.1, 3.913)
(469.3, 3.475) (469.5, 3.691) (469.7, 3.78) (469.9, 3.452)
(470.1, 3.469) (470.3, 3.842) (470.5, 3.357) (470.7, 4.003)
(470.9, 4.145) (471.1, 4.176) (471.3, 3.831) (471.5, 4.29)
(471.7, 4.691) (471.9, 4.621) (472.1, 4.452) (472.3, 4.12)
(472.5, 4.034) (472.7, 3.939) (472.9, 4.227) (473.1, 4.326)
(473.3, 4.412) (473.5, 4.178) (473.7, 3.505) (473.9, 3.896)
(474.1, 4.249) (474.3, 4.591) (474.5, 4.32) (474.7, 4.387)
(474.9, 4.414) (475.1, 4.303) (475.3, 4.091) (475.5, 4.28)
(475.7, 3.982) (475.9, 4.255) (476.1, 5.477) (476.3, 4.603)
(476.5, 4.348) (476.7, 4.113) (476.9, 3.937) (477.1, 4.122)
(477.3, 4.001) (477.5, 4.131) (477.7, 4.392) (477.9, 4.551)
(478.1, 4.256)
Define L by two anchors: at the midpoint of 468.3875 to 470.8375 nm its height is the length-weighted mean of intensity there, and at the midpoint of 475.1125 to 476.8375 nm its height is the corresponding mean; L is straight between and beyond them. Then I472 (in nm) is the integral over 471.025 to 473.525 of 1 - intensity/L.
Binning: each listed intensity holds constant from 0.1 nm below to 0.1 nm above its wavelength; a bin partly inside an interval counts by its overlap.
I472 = -0.18 nm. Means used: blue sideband 3.68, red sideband 4.38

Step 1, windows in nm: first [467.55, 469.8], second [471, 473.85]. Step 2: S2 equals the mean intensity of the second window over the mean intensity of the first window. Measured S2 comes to 1.09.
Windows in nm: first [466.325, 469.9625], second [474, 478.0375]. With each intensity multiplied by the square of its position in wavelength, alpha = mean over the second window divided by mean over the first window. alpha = 1.2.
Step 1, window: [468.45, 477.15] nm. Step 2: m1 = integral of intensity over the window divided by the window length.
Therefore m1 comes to 4.1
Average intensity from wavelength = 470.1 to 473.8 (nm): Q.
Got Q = 4.1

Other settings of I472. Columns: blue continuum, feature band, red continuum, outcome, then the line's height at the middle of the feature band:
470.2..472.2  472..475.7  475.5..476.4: 0.14 nm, 4.37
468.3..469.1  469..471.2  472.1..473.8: 0.06 nm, 3.86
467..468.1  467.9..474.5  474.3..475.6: 0.17 nm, 4.1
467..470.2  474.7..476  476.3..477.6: -0.05 nm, 4.07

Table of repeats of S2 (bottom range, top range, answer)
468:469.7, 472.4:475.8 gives 1.11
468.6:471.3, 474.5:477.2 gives 1.15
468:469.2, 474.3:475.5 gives 1.13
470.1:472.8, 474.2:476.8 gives 1.07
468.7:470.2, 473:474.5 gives 1.14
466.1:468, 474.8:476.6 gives 1.16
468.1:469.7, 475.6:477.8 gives 1.15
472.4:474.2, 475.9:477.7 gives 1.06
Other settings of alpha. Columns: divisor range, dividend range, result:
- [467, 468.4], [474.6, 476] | 1.12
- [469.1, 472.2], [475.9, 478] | 1.13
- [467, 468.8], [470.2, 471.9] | 1.07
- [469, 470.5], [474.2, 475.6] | 1.22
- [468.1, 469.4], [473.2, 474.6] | 1.13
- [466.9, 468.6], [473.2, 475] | 1.13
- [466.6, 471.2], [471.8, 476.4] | 1.16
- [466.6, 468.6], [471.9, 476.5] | 1.16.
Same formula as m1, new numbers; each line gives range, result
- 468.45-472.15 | 3.9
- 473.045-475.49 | 4.22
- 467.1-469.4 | 3.82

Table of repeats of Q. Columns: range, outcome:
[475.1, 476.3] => 4.42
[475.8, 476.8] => 4.56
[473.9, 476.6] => 4.39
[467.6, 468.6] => 3.97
